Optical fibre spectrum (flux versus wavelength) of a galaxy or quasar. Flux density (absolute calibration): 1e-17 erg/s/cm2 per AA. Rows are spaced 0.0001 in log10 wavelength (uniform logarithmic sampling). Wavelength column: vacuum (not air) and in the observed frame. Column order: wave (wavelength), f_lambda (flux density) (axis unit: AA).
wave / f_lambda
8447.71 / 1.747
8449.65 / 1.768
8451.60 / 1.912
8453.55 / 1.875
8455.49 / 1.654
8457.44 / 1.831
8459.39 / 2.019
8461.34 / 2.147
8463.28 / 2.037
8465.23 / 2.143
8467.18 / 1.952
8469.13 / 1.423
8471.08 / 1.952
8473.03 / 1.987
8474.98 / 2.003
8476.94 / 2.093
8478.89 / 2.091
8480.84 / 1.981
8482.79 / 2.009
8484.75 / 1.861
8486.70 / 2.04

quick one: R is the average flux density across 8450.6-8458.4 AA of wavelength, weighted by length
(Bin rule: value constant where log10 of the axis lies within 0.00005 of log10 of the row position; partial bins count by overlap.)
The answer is 1.82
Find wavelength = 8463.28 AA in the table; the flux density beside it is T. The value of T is 2.037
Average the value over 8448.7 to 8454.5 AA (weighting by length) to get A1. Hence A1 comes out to 1.85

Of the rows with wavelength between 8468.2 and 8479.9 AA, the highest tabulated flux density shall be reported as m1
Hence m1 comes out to 2.093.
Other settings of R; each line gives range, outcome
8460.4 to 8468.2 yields 2.07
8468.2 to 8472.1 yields 1.69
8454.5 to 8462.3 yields 1.91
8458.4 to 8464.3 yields 2.07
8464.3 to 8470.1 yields 1.84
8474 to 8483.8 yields 2.03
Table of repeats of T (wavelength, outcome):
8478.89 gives 2.091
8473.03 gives 1.987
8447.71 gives 1.747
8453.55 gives 1.875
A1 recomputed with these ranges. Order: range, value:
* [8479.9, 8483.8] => 1.99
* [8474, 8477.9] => 2.04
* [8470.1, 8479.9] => 2.02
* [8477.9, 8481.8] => 2.04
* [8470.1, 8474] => 1.97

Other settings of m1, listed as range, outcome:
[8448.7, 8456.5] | 1.912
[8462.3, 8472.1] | 2.143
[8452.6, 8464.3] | 2.147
